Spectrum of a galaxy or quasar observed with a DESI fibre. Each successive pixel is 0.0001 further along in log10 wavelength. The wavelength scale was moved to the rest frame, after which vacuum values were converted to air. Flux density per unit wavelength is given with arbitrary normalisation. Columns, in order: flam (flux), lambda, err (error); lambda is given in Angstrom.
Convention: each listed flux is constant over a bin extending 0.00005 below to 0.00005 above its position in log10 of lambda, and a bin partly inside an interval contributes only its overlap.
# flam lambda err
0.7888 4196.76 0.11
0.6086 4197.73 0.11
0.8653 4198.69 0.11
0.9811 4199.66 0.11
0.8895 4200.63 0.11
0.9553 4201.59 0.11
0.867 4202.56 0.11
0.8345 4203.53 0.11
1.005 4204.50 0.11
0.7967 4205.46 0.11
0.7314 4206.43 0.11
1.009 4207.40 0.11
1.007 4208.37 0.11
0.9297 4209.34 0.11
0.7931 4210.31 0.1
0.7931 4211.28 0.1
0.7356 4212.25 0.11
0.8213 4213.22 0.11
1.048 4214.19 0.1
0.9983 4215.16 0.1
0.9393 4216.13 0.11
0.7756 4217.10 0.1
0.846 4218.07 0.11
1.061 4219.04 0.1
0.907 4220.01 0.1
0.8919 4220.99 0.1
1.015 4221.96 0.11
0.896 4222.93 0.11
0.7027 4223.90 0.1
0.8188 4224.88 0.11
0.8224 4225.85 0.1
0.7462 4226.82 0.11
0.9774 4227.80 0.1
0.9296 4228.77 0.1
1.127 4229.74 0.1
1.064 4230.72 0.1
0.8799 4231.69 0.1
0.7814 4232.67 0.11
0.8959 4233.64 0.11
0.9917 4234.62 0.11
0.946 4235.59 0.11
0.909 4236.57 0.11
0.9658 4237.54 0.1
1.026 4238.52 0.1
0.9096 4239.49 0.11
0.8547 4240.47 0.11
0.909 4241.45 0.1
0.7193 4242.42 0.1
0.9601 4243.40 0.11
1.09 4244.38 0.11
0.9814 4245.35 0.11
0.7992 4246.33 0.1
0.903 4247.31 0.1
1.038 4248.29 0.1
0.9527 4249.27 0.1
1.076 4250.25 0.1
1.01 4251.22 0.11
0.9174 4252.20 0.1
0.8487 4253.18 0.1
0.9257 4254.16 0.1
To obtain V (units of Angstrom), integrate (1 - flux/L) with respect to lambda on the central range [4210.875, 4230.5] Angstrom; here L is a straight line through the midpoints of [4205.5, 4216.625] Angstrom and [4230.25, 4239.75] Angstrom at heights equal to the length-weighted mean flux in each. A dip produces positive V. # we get 0.3 Angstrom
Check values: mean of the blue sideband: 0.887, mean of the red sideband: 0.938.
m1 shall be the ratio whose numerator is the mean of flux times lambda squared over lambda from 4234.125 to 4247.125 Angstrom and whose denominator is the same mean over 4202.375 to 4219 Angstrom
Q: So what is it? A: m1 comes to 1.06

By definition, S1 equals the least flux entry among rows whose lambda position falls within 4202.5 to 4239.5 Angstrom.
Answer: 0.7027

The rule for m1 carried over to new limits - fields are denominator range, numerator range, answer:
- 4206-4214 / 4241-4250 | 1.10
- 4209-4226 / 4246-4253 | 1.10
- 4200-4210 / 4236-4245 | 1.05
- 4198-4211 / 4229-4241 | 1.08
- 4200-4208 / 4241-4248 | 1.05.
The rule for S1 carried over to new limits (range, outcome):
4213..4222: 0.7756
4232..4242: 0.7814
